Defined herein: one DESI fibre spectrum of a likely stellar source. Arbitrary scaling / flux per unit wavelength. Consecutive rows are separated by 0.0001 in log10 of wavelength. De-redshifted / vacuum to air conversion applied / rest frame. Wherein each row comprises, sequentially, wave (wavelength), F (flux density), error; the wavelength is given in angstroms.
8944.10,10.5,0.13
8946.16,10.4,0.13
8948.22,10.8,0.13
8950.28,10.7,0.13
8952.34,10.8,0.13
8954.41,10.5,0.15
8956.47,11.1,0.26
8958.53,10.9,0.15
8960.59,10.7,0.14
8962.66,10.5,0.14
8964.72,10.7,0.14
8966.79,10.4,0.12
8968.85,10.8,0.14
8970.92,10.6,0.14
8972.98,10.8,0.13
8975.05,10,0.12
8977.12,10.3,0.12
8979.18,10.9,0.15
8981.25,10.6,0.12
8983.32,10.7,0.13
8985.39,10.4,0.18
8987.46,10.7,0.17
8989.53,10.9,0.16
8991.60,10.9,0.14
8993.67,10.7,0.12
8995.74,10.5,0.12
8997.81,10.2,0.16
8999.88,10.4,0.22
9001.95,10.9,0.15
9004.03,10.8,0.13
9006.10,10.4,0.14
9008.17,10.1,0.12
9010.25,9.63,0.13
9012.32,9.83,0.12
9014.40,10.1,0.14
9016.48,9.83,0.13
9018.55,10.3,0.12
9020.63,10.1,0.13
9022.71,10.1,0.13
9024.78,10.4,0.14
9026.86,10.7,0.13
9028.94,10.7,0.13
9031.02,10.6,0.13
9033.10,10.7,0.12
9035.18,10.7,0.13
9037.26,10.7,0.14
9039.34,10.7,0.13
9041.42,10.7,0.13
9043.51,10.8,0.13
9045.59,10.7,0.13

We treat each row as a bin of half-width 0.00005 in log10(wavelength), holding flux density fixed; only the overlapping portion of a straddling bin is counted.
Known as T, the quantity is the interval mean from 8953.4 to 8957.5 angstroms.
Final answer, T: 10.8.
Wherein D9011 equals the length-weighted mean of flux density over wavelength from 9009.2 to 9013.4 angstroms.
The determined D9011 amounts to 9.72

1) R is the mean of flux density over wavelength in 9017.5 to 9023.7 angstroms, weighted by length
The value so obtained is 10.2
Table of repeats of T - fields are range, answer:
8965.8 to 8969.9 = 10.6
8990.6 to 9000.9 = 10.5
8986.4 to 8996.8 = 10.7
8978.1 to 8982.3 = 10.8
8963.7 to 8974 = 10.7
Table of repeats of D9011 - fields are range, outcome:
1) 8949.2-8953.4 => 10.7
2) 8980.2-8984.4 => 10.6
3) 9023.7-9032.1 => 10.6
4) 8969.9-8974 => 10.7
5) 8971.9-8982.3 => 10.5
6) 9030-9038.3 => 10.7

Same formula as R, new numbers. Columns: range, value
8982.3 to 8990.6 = 10.7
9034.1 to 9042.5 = 10.7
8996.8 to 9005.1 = 10.6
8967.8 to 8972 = 10.7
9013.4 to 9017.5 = 9.95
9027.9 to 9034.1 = 10.7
